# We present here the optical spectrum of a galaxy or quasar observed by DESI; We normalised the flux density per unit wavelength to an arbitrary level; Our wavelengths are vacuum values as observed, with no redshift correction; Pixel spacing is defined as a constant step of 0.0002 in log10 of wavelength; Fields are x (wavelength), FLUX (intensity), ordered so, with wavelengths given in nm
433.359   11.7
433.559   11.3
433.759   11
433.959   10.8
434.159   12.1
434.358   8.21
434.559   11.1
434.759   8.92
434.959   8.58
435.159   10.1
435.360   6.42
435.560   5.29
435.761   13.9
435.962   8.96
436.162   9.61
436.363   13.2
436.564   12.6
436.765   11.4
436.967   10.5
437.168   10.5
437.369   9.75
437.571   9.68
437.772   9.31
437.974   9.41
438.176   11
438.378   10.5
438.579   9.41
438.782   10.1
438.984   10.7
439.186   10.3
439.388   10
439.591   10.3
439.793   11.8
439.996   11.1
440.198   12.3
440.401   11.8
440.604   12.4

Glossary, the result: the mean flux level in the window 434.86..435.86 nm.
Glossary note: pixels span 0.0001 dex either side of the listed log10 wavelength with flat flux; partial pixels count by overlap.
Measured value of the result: 8.85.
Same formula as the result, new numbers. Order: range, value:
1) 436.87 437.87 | 9.95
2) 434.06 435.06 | 9.79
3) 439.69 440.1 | 11.5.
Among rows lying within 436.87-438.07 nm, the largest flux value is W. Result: 10.5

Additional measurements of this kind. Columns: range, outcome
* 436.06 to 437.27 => 13.2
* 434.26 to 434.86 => 11.1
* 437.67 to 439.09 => 11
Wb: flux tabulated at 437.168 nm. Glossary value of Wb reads 10.5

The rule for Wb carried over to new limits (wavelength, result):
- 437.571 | 9.68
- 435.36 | 6.42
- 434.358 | 8.21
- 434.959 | 8.58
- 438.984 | 10.7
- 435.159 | 10.1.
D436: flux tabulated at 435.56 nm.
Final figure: 5.29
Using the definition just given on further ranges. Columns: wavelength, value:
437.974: 9.41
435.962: 8.96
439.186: 10.3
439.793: 11.8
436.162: 9.61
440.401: 11.8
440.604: 12.4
